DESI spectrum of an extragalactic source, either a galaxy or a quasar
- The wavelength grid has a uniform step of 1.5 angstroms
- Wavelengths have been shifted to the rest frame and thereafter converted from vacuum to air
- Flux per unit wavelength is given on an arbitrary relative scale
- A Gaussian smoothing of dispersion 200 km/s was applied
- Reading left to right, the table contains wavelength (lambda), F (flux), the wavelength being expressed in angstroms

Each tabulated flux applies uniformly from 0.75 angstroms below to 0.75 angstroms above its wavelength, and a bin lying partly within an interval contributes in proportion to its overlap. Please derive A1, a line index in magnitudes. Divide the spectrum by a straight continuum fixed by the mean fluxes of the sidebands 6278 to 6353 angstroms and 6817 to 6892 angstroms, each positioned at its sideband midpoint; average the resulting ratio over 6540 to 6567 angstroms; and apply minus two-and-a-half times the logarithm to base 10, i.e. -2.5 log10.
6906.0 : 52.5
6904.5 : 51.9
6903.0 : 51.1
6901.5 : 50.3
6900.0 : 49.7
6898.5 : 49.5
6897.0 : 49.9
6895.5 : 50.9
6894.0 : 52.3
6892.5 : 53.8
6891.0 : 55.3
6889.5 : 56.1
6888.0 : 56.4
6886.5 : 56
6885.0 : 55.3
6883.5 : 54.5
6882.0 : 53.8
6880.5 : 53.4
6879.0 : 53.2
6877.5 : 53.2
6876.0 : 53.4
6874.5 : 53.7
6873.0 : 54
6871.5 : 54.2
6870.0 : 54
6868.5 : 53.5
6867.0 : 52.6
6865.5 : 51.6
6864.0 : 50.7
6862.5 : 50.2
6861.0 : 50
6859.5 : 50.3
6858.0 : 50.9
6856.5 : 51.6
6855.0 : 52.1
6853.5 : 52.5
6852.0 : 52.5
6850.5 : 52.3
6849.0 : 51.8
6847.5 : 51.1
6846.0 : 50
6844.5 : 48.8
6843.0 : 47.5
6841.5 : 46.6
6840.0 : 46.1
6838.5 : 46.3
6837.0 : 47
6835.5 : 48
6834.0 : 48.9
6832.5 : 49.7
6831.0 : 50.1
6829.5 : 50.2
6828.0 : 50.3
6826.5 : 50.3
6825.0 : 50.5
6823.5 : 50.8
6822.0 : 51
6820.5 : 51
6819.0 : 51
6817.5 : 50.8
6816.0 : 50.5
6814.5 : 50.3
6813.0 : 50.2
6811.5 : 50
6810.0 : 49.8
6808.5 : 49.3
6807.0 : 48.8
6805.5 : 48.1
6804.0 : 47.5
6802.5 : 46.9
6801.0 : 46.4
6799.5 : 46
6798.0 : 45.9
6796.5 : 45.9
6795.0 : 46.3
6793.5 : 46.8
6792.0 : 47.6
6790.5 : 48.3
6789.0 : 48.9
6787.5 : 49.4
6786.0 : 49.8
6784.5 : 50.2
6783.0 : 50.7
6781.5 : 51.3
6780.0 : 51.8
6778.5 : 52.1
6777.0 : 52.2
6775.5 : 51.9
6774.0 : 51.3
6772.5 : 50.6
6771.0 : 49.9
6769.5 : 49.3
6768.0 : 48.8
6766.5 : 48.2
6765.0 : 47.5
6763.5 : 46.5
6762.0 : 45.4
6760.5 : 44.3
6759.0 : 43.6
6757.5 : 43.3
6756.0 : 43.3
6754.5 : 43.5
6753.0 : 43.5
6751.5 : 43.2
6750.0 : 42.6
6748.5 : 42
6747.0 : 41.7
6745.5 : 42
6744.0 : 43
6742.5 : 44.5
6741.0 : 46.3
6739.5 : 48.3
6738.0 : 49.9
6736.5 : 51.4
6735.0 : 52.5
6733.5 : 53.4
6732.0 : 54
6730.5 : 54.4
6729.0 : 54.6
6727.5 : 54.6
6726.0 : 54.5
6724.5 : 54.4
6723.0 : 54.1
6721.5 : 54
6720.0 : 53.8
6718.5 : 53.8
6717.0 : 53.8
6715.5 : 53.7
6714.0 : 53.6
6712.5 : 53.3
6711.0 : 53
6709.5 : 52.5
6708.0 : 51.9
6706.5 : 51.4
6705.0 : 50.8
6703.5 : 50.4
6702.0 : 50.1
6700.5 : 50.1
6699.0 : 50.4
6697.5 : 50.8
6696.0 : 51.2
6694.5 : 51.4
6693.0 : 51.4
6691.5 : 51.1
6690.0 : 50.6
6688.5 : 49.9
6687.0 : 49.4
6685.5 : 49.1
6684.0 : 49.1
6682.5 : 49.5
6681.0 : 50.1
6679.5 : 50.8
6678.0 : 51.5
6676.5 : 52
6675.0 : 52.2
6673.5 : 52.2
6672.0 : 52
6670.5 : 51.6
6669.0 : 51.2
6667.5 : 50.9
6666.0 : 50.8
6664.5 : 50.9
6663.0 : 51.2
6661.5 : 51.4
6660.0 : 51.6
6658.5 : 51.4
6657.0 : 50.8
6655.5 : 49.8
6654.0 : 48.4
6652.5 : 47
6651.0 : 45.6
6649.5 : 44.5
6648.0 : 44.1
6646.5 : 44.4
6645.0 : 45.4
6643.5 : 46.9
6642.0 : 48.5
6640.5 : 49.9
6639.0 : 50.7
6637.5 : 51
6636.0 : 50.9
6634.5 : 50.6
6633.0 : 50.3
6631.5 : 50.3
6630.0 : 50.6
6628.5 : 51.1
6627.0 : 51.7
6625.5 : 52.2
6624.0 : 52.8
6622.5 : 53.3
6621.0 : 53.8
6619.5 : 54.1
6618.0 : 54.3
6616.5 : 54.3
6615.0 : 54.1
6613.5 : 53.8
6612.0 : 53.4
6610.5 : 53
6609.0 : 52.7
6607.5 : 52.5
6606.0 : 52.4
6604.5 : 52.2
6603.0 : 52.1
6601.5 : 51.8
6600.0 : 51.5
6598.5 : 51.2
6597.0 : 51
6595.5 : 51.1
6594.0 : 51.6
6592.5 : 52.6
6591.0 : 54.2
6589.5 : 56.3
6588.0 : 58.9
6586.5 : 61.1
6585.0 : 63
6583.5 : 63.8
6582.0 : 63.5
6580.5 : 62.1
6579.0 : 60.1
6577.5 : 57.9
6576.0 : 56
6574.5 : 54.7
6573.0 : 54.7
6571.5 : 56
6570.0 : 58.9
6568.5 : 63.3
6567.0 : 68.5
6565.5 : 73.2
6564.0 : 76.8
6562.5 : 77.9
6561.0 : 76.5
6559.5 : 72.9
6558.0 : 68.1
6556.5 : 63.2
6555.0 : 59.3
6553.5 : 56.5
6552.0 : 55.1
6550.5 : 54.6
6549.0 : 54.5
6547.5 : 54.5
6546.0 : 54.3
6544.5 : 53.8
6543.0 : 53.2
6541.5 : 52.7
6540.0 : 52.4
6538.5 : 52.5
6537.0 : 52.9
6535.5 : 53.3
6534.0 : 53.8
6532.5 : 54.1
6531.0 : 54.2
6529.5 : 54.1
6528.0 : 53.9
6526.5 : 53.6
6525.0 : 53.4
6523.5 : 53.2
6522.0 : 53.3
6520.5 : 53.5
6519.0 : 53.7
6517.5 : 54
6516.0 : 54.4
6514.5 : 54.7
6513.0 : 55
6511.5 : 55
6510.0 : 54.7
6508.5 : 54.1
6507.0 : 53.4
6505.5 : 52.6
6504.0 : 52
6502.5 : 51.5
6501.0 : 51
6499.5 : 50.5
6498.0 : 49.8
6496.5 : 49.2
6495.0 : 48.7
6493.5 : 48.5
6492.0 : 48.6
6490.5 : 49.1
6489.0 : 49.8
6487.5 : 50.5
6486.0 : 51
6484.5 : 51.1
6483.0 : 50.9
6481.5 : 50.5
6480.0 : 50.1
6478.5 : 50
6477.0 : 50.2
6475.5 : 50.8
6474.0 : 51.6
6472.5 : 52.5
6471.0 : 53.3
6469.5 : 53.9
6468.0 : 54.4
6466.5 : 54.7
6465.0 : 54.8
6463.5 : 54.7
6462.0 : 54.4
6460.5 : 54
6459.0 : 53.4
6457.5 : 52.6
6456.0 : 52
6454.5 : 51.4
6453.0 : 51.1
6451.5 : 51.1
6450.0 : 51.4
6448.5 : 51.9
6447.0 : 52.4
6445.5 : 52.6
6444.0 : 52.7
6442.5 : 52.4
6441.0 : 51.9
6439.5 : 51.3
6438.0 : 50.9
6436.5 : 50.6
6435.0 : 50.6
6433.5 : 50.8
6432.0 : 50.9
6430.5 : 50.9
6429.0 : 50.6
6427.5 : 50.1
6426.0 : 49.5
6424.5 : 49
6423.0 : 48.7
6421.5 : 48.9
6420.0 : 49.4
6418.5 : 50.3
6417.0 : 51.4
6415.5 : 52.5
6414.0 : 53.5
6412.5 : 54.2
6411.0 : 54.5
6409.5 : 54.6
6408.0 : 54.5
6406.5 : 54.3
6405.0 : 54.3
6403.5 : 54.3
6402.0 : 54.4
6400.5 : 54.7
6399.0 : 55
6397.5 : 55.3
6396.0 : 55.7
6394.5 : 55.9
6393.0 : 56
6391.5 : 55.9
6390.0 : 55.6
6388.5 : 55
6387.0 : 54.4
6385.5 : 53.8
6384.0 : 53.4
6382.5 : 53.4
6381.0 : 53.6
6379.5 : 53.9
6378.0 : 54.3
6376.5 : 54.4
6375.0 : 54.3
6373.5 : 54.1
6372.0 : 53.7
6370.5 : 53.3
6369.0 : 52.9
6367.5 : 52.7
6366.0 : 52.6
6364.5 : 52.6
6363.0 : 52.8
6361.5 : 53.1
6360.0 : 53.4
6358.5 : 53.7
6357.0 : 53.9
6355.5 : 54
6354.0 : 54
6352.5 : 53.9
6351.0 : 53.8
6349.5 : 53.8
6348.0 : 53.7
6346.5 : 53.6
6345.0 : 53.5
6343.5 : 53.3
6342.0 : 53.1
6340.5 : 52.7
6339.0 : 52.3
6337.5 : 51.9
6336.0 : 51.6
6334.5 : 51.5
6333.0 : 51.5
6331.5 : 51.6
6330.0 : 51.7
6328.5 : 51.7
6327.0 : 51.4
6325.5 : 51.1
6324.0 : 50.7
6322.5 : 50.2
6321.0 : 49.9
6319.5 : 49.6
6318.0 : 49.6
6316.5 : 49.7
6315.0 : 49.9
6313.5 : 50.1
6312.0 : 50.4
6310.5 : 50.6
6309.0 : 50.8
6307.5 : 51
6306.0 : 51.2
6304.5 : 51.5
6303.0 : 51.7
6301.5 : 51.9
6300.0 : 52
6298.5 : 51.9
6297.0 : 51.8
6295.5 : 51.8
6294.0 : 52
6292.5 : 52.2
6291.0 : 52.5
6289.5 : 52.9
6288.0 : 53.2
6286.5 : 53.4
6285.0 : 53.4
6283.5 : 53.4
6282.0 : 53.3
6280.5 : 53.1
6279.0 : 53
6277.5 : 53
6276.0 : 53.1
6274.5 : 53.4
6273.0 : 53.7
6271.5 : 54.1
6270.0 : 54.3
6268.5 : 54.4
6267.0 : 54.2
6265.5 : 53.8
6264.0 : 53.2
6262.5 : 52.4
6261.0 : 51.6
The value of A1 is -0.20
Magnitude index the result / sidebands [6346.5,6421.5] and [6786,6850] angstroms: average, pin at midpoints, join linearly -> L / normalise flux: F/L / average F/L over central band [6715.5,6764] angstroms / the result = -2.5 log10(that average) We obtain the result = 0.027 mag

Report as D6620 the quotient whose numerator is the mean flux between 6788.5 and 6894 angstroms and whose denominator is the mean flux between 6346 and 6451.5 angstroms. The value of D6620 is 1.0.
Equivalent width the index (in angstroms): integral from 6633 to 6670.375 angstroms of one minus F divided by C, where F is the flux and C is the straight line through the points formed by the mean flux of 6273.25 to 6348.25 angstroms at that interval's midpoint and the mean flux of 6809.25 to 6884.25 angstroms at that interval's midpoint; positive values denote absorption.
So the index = 1.6 angstroms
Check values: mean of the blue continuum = 51.9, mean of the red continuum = 50.9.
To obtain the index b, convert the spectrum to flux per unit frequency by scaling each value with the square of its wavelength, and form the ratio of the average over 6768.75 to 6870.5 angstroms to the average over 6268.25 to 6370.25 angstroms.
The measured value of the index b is 1.1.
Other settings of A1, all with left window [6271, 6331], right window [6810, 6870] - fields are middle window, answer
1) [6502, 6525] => -0.05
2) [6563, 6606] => -0.14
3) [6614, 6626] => -0.06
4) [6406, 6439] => 0.00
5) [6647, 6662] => 0.05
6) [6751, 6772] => 0.11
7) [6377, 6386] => -0.05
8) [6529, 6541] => -0.05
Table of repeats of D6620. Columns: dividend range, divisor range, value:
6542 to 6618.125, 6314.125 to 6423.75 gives 1.10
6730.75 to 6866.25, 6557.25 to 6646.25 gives 0.87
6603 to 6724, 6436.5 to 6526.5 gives 0.98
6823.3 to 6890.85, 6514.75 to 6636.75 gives 0.92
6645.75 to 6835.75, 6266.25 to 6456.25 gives 0.94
